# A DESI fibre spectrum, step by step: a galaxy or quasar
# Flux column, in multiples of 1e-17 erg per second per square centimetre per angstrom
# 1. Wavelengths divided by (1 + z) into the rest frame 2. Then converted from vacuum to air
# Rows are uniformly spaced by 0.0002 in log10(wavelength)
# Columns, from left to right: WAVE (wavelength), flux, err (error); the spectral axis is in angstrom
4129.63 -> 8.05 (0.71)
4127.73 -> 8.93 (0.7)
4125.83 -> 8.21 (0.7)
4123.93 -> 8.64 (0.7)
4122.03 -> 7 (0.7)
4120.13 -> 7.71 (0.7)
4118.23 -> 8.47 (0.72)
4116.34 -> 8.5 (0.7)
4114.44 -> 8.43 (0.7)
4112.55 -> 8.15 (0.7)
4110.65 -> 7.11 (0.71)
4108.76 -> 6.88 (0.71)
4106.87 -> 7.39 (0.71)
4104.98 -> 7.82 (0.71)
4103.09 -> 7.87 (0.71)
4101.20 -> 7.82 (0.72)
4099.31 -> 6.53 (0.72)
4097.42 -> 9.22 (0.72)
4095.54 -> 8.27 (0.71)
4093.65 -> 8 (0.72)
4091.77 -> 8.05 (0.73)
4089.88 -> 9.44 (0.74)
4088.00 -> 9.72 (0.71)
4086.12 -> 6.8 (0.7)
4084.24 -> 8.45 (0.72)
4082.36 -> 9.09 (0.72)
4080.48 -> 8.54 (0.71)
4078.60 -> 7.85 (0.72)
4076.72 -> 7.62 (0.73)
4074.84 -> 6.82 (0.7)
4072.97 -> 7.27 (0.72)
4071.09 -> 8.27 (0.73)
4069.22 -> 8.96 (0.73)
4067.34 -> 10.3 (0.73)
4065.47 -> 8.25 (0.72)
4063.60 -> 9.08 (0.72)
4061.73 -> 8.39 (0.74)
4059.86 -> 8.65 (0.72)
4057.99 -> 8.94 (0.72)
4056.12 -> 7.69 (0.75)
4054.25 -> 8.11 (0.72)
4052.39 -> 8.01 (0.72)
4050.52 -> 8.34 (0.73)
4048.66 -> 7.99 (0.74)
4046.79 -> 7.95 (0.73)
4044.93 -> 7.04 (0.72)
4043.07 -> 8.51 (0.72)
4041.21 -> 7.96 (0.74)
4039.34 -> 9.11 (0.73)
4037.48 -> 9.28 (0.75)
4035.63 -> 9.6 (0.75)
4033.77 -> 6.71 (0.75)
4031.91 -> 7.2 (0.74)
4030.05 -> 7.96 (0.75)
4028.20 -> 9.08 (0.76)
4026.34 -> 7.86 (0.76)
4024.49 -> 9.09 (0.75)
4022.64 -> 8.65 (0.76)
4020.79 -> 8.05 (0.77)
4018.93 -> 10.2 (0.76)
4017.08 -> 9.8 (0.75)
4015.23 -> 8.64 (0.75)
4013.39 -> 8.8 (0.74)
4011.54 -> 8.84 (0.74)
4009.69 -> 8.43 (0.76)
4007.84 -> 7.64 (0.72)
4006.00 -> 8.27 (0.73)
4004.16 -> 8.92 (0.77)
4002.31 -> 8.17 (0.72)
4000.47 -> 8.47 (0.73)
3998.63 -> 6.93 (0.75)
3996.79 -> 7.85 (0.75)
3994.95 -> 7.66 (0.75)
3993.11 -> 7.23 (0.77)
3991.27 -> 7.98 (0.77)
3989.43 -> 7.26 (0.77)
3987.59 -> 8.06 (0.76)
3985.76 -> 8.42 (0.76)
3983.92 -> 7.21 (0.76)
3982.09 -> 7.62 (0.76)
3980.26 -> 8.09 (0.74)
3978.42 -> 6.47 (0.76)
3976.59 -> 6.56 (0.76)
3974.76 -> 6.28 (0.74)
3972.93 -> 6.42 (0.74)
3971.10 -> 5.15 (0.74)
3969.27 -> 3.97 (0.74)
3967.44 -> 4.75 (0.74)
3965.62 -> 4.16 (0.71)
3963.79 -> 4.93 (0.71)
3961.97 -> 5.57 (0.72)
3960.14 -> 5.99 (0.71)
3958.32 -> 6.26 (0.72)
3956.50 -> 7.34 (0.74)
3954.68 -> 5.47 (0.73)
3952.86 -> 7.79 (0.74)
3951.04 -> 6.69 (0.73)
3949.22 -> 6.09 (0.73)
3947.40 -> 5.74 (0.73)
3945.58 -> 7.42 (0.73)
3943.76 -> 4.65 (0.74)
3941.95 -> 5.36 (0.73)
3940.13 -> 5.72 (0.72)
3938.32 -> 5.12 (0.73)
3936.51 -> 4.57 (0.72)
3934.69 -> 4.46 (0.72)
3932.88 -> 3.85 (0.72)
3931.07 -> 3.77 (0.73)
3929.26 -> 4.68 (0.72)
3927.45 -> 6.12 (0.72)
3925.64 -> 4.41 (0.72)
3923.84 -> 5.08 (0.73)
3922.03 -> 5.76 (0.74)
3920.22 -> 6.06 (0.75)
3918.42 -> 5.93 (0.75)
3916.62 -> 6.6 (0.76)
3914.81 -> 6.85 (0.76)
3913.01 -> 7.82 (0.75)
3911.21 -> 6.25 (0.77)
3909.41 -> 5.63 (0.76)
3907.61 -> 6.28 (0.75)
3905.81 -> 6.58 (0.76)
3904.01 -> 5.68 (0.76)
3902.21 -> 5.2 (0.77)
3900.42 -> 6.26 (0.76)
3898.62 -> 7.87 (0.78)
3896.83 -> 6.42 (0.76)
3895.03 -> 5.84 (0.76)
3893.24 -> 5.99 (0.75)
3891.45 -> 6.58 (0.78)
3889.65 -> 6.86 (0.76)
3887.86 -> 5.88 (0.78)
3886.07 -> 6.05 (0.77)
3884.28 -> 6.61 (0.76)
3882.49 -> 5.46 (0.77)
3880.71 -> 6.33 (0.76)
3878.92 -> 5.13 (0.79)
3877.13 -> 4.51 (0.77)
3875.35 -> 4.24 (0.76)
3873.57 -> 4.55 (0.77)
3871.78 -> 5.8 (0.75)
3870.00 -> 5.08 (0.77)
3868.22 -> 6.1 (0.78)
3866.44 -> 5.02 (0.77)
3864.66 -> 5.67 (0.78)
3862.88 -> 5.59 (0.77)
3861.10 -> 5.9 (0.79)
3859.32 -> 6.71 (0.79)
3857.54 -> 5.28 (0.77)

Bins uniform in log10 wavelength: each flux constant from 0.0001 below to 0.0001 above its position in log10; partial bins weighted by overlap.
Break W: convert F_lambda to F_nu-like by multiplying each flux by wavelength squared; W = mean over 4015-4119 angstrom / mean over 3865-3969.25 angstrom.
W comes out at 1.56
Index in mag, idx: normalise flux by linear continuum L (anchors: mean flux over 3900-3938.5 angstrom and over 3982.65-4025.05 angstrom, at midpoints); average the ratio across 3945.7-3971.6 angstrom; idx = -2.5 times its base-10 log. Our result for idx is 0.18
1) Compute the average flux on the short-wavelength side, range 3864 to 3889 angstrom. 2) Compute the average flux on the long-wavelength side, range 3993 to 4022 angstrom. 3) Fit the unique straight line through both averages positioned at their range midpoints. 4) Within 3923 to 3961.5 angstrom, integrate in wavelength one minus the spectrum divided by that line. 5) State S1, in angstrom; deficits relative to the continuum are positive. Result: 7.8 angstrom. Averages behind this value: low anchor 5.47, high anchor 8.4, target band 5.55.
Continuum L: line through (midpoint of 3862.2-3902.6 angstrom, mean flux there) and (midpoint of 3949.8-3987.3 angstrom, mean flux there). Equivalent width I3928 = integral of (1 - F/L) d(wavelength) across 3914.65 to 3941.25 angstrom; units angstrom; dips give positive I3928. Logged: 3.6 angstrom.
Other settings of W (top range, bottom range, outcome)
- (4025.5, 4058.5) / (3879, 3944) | 1.51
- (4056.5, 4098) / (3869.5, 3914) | 1.55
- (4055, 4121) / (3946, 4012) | 1.25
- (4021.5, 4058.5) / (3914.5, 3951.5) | 1.60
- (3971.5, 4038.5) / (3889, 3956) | 1.43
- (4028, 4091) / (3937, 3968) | 1.51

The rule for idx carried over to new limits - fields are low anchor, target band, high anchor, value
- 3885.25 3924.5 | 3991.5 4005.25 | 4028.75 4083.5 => -0.057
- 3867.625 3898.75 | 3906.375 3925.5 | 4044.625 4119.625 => 0.004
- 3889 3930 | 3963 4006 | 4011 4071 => 0.089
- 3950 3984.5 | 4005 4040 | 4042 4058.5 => -0.162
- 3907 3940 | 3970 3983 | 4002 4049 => 0.070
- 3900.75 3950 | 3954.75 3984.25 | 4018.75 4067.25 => 0.112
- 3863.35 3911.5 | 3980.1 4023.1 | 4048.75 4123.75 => -0.147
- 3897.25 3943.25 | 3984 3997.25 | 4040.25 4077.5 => -0.115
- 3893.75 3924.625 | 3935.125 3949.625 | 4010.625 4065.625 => 0.228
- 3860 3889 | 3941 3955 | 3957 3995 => 0.005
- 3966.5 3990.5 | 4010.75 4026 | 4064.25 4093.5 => -0.220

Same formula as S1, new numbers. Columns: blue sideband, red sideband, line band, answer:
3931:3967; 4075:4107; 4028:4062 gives -4.3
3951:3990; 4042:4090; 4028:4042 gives -1.2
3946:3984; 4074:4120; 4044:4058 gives -1.1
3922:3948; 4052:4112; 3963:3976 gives 1.5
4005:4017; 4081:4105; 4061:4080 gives 0.1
